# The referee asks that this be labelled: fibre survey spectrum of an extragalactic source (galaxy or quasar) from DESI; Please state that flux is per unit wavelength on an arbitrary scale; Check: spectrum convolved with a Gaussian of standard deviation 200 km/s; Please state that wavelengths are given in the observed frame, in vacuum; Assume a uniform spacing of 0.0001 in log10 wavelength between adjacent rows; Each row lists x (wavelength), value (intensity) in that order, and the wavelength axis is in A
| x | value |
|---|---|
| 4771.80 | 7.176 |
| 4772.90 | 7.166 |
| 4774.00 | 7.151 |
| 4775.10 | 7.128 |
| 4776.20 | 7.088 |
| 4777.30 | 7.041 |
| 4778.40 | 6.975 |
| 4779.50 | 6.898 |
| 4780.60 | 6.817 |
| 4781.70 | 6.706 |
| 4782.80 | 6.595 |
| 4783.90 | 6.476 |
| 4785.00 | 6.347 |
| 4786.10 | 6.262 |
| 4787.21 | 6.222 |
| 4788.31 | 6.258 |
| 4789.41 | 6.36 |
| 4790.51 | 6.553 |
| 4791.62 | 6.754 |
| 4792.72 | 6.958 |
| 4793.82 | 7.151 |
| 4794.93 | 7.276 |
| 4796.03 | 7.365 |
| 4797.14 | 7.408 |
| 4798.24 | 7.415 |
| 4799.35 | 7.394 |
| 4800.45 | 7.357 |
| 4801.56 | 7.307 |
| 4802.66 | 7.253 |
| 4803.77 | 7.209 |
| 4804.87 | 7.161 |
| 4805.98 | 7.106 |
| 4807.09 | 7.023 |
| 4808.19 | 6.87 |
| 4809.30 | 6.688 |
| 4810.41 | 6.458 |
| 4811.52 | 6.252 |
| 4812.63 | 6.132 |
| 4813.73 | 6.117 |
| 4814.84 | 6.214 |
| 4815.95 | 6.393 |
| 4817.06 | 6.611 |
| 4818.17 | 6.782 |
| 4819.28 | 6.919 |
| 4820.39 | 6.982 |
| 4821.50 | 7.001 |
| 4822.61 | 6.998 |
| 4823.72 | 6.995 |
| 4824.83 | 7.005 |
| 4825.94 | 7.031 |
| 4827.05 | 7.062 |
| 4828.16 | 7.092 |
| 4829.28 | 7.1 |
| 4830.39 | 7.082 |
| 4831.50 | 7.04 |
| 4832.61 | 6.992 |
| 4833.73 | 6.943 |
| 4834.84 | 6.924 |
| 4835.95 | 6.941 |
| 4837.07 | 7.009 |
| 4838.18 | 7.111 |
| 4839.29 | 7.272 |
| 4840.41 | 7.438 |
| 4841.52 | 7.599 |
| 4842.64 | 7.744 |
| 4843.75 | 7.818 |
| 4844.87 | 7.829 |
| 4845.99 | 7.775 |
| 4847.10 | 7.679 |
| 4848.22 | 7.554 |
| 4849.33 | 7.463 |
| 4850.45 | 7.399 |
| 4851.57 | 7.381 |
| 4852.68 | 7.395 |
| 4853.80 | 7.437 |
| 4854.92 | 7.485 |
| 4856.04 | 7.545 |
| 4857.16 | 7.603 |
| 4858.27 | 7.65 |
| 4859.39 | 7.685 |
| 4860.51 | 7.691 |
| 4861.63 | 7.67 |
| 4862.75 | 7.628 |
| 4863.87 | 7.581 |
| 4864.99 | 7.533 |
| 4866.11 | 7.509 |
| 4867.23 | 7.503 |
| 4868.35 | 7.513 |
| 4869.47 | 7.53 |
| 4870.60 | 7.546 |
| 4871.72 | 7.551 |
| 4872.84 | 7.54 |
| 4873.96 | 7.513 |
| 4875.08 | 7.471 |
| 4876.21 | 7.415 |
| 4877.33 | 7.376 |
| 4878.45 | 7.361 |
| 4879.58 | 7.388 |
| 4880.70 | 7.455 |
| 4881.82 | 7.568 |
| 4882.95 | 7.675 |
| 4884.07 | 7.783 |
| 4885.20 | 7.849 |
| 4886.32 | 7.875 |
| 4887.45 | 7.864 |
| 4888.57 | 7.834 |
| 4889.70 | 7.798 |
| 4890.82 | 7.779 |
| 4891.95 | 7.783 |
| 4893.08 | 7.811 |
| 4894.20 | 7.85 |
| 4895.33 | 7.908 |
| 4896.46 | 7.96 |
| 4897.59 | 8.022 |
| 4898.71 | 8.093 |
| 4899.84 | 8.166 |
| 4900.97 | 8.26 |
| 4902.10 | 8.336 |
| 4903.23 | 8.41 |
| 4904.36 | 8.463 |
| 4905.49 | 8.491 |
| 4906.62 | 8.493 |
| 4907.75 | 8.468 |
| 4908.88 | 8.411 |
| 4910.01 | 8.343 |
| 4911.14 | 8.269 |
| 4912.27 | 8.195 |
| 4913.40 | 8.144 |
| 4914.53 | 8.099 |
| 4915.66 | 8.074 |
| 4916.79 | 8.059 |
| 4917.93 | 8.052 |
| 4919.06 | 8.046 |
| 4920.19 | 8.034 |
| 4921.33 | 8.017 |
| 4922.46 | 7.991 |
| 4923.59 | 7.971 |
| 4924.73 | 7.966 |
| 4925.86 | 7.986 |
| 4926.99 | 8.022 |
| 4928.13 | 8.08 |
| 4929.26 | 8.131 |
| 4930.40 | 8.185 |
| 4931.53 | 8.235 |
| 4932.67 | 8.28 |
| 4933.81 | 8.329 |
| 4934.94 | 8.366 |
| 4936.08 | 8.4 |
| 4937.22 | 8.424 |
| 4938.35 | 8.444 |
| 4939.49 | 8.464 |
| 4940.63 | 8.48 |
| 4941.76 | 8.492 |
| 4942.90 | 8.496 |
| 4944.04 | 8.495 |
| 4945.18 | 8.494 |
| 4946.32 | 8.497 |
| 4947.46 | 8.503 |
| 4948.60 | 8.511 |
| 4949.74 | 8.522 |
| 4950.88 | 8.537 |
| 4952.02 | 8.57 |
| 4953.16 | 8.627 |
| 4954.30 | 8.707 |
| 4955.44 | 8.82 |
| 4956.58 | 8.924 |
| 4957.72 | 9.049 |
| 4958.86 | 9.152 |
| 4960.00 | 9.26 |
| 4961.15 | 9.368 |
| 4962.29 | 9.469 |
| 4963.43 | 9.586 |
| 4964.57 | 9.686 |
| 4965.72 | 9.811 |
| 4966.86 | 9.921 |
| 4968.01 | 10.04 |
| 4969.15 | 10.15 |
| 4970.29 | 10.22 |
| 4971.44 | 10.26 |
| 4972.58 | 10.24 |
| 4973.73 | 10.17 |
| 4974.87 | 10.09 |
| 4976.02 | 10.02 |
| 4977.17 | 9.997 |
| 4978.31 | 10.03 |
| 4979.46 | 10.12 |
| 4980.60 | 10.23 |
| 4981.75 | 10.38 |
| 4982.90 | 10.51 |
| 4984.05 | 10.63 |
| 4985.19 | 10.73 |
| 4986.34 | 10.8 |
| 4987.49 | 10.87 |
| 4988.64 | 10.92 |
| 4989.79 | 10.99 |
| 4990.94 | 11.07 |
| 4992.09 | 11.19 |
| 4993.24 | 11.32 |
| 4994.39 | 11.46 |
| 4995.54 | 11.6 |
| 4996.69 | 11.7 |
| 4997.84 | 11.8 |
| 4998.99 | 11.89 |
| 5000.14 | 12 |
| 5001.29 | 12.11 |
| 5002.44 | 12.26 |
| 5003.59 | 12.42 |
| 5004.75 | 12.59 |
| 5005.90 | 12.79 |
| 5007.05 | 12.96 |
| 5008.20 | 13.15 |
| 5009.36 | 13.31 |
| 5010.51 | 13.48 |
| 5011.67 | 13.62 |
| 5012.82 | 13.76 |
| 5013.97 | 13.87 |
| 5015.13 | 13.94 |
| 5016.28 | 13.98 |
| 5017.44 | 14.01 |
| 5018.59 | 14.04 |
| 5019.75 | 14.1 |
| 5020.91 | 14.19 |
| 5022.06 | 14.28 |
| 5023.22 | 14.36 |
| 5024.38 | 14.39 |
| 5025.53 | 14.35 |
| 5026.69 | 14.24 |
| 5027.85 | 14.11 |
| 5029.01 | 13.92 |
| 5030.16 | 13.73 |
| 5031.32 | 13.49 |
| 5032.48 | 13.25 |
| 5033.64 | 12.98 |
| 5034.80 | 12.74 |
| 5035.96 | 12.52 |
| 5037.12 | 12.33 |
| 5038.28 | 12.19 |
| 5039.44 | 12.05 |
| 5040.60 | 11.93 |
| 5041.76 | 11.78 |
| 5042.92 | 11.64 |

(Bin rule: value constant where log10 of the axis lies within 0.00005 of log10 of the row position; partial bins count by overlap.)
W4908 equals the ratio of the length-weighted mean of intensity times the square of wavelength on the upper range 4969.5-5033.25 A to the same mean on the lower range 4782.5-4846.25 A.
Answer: 1.90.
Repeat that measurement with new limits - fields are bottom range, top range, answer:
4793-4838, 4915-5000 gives 1.43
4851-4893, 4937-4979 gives 1.26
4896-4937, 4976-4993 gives 1.33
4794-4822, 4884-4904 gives 1.20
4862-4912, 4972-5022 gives 1.59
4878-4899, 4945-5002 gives 1.35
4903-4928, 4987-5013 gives 1.53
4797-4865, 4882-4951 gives 1.18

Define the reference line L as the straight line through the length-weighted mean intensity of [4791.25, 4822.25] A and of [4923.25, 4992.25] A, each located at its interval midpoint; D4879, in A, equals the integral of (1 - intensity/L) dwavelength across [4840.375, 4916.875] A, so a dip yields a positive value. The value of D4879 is 2.39 A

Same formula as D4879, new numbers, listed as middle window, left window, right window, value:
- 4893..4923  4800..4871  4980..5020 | 3.9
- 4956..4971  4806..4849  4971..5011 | 1.4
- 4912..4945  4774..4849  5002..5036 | 7.7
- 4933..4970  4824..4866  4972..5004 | 4.3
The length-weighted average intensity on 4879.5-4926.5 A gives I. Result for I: 8.03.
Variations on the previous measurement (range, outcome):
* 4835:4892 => 7.55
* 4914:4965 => 8.49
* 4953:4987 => 9.85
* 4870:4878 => 7.48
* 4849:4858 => 7.47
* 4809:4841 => 6.85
